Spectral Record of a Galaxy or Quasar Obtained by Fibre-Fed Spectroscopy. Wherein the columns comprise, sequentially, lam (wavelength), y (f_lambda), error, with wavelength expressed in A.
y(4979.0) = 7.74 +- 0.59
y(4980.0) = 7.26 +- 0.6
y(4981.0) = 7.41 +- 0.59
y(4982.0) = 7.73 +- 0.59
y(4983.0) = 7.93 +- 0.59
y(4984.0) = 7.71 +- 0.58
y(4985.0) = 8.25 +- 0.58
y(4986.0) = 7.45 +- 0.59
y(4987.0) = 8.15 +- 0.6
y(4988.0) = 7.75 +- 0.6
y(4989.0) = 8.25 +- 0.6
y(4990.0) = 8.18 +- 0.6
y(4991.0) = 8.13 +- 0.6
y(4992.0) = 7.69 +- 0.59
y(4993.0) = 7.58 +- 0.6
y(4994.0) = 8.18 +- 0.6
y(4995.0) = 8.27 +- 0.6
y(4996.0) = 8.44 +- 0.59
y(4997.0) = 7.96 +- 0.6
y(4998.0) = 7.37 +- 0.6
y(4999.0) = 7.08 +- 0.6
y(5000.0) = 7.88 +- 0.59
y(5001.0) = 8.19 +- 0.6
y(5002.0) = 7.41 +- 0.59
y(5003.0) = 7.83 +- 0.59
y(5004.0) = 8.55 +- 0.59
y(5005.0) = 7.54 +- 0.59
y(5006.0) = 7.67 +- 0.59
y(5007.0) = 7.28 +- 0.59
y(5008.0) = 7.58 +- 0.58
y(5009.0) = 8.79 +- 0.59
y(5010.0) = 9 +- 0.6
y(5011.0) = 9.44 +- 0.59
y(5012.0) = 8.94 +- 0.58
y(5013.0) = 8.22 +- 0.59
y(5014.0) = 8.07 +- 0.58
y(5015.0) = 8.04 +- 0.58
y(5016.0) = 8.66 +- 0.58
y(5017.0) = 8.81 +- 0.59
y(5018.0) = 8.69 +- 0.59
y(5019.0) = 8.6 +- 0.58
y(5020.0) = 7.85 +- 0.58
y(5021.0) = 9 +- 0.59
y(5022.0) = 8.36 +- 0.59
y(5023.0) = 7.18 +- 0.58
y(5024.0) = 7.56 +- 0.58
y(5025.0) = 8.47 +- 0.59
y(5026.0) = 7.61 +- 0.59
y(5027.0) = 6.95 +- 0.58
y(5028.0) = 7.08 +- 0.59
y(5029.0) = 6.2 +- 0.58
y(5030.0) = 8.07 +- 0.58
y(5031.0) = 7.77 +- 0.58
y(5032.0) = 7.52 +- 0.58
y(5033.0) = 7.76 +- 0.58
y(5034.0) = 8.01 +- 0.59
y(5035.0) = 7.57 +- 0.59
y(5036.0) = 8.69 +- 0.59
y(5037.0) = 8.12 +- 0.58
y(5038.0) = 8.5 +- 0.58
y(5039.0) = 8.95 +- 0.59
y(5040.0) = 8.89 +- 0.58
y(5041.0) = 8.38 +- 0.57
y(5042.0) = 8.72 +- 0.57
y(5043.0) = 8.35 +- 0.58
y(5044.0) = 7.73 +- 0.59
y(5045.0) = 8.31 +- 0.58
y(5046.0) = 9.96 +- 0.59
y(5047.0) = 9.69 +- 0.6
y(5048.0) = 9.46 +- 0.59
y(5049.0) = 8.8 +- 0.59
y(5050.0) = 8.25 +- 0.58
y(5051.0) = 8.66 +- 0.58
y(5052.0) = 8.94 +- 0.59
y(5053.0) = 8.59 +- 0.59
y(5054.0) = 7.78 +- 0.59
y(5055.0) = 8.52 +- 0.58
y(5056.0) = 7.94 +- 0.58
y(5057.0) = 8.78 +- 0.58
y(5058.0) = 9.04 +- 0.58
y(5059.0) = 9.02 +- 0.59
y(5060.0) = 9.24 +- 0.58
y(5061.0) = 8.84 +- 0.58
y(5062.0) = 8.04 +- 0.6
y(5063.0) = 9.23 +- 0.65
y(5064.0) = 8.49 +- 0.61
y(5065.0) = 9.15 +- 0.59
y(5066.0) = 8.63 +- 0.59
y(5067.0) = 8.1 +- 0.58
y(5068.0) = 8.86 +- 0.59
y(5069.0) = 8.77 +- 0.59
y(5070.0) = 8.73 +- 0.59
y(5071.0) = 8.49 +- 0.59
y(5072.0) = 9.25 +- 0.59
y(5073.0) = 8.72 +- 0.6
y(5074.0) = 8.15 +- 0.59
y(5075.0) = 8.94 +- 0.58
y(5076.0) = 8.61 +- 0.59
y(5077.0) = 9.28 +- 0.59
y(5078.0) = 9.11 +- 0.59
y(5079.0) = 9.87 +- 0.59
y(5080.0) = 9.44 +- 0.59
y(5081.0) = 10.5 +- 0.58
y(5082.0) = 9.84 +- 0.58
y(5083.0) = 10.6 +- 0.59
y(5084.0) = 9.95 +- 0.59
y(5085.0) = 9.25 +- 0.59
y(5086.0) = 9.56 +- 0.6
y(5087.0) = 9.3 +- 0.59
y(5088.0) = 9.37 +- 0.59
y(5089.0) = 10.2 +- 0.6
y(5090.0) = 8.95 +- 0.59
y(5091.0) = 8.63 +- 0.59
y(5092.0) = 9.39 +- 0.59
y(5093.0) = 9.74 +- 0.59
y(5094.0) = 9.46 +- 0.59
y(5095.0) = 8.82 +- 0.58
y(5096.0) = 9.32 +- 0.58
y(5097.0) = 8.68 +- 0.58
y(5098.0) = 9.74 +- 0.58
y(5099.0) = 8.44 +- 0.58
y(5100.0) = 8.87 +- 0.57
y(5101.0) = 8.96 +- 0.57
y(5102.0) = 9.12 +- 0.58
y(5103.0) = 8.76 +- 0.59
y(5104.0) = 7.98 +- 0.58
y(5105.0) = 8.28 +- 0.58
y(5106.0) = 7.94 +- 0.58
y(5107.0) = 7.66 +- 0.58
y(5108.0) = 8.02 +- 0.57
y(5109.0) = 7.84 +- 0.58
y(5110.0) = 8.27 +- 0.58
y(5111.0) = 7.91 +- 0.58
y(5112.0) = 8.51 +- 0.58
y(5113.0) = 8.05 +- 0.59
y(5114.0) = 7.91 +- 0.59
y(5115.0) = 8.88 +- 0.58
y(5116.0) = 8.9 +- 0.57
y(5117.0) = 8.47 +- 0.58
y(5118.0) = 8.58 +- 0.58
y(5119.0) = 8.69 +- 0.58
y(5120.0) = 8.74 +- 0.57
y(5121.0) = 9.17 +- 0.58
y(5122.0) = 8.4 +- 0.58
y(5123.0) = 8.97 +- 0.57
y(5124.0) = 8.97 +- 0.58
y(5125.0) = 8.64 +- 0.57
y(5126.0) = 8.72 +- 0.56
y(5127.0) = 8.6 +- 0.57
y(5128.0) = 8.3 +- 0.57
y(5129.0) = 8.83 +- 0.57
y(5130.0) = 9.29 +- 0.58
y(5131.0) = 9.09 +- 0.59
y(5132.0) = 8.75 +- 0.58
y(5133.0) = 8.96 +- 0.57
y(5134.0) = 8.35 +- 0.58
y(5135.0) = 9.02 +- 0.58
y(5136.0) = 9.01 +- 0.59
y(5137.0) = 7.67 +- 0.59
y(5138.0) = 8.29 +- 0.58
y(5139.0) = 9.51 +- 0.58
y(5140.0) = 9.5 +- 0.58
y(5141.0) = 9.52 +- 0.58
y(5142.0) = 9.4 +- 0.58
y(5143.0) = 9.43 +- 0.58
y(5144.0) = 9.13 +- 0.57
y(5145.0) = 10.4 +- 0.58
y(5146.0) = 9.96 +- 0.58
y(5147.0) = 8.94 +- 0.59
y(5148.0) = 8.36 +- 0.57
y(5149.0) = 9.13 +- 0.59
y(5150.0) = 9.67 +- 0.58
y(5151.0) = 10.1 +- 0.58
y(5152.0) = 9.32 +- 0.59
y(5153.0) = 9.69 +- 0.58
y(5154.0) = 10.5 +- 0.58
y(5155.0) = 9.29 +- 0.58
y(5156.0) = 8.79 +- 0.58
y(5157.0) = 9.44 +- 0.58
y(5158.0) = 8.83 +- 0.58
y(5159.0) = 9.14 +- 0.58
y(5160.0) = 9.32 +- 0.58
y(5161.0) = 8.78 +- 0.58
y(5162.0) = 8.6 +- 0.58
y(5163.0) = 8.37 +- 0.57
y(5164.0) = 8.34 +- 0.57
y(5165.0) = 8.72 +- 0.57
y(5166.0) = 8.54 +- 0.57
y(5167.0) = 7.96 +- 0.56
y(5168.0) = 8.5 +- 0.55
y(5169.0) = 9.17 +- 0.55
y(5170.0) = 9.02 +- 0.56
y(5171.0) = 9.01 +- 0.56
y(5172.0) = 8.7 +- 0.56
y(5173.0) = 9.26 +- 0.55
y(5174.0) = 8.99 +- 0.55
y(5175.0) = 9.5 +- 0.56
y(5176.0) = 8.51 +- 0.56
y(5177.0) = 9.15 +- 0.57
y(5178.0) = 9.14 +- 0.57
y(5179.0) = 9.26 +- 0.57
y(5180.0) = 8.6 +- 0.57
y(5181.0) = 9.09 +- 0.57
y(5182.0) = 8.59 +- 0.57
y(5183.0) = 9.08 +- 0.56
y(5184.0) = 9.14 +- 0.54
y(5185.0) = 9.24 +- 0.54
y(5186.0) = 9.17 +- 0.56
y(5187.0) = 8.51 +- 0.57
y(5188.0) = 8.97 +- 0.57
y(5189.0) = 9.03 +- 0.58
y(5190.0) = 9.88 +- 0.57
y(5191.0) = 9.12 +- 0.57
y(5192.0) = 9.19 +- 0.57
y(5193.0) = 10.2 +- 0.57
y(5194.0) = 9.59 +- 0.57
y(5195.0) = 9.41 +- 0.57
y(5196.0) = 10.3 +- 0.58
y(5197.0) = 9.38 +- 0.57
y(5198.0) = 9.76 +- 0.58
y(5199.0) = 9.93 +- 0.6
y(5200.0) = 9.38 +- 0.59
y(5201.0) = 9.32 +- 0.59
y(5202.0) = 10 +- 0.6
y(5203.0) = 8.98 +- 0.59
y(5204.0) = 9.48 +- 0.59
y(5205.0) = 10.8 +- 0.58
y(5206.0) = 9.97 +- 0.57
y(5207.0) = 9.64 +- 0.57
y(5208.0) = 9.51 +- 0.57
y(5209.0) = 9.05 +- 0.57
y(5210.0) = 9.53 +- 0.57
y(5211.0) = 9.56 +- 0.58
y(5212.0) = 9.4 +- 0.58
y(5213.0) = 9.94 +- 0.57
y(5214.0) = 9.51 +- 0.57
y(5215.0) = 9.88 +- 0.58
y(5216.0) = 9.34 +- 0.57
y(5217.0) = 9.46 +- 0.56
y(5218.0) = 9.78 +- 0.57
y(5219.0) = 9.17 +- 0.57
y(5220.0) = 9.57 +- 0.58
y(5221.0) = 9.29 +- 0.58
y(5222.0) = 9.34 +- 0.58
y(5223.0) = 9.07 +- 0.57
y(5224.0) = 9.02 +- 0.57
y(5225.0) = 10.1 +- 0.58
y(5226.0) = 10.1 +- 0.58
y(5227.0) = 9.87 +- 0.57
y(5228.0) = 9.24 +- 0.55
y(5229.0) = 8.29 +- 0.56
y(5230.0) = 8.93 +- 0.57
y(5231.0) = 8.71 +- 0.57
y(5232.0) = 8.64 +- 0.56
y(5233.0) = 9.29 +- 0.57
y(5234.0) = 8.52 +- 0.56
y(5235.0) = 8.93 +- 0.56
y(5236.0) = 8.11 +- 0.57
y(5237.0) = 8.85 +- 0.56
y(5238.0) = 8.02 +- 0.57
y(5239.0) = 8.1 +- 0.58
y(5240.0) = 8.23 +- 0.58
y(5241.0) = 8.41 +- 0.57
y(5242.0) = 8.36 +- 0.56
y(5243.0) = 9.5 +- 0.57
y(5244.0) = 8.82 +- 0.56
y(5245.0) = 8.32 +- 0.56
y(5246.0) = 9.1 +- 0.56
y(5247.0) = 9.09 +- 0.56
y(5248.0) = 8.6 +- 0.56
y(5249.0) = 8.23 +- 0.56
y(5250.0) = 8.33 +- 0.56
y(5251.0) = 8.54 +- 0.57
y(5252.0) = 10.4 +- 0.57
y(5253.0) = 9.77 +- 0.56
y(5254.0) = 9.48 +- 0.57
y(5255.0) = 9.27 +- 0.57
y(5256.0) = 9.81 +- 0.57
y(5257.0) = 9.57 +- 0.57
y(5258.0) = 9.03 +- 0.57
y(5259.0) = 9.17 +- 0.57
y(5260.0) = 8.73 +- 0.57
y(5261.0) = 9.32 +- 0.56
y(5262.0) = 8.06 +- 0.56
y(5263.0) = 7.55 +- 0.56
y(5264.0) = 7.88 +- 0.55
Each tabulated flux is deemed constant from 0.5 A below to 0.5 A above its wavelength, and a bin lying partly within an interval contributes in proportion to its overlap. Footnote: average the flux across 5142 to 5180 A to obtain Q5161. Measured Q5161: 9.1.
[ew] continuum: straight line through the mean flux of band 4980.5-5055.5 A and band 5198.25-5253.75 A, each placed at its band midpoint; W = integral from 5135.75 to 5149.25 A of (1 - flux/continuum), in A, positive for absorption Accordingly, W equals -0.6 A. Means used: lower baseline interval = 8.15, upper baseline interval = 9.19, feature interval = 9.16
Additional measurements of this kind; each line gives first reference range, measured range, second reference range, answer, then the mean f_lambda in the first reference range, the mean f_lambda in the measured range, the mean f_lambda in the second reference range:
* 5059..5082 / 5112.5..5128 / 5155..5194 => 0.6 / 8.95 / 8.63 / 8.98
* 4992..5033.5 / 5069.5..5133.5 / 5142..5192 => -2.1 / 7.98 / 8.9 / 9.09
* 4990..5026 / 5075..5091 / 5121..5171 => -1.7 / 8.12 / 9.54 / 9.01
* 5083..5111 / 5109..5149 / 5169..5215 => 1.1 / 8.92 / 8.81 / 9.35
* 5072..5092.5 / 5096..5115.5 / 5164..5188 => 1.7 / 9.38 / 8.43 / 8.9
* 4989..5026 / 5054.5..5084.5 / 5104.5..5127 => -2.5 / 8.12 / 9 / 8.44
